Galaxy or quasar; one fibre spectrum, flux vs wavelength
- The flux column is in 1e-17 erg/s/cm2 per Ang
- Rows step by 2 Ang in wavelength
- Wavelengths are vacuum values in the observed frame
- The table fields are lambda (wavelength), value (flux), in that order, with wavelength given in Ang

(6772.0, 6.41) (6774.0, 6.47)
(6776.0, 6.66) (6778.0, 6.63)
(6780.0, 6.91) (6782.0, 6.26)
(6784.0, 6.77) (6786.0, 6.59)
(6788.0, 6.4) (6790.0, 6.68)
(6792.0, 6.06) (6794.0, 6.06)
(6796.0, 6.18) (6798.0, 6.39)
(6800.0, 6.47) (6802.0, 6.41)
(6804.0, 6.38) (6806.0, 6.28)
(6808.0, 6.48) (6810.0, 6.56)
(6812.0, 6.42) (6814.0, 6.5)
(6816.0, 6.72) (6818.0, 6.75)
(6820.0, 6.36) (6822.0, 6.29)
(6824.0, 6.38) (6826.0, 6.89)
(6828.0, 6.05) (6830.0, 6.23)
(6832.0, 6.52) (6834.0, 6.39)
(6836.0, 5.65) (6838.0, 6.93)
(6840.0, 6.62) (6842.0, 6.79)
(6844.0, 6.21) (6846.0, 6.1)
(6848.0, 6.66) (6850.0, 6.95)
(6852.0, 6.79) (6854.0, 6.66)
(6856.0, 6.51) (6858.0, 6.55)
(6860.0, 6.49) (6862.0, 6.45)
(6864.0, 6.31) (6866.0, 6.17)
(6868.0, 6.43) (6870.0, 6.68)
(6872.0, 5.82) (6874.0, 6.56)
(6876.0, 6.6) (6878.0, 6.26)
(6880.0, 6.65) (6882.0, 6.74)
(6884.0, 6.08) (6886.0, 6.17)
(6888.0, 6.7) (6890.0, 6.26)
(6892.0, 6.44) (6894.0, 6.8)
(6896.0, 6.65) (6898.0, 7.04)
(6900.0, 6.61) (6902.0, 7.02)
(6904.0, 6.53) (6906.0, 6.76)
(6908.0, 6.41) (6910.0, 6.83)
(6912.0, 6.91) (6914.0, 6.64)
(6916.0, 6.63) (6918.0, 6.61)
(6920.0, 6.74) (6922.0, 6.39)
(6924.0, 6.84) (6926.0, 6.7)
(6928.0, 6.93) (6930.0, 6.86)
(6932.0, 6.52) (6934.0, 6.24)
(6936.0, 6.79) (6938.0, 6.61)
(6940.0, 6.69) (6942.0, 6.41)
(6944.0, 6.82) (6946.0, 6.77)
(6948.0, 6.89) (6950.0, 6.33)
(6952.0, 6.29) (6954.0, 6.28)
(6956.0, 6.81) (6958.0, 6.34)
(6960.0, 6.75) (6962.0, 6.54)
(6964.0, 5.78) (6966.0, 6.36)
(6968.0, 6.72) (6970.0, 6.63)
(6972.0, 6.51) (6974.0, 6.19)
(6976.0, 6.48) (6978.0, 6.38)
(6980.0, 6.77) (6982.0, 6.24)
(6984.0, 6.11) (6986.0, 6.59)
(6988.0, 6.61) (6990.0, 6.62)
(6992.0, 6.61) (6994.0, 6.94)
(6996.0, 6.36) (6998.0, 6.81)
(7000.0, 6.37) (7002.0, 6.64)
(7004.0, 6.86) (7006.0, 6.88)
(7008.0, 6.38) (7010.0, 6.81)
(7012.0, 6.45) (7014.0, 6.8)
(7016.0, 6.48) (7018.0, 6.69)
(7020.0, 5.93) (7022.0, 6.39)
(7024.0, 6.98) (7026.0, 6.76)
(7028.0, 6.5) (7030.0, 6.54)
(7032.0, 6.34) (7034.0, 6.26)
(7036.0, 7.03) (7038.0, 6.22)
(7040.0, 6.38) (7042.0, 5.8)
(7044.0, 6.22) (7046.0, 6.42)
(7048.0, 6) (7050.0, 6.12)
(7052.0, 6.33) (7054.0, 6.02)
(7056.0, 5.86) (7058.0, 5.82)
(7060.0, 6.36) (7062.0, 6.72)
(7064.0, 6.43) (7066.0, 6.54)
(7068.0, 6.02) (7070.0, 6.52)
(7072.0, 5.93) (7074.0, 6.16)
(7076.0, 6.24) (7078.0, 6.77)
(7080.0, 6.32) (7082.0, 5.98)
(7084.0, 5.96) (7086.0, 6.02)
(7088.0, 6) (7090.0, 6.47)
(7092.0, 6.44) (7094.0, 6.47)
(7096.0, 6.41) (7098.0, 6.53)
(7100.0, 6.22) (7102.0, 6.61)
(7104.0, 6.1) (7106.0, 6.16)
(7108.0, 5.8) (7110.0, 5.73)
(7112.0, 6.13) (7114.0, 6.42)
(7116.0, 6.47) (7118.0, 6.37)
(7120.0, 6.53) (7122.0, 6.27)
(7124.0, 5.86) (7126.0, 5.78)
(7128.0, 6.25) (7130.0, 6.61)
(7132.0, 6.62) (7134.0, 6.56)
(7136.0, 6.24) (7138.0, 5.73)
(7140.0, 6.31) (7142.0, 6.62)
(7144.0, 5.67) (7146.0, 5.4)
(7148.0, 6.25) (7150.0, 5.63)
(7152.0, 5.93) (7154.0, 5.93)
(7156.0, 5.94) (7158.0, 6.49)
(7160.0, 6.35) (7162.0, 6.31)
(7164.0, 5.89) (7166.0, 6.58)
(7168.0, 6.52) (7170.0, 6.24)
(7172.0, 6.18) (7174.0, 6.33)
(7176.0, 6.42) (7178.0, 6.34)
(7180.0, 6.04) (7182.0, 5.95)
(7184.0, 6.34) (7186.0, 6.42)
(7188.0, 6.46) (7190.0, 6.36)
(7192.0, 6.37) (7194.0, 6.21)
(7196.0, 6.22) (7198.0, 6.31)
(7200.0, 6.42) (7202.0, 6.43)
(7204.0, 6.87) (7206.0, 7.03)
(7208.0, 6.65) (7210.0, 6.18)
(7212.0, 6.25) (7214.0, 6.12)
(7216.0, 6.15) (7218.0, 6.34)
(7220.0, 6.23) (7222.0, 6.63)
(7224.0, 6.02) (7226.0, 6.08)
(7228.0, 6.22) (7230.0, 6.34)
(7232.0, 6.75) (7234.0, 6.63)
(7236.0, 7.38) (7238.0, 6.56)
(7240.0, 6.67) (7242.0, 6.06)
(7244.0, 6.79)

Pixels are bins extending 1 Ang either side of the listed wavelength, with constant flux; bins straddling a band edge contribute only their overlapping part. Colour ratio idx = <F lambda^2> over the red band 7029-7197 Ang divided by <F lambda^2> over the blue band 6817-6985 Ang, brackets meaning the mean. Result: 1.01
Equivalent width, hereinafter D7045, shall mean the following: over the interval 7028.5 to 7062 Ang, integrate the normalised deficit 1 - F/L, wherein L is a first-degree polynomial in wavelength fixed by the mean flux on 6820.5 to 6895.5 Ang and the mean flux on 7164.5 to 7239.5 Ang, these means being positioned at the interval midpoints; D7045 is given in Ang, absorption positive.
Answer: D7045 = 0.9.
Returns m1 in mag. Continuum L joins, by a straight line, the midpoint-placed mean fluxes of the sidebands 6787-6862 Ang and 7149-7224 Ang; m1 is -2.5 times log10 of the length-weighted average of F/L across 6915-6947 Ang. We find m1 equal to -0.04 mag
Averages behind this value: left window 6.45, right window 6.3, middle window 6.66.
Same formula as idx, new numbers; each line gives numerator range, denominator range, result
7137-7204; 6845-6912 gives 1.03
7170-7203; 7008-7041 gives 1.01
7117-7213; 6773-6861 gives 1.07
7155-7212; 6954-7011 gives 1.03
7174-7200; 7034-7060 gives 1.06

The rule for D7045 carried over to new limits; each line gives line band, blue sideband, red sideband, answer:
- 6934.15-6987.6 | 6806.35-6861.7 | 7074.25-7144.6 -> -1.0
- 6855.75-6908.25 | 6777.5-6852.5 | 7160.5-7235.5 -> -0.5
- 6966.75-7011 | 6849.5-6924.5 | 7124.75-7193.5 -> -0.9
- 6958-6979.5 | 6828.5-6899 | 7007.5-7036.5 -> 0.3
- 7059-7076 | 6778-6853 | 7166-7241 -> 0.2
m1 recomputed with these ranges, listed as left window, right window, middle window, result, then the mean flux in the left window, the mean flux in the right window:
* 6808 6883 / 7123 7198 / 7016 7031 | -0.04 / 6.48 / 6.2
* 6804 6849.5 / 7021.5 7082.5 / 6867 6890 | 0.00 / 6.45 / 6.32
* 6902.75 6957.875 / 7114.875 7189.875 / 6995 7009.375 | -0.02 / 6.64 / 6.21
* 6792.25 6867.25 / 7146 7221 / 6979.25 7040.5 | -0.03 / 6.44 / 6.28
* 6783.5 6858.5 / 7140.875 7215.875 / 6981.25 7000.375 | -0.03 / 6.46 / 6.26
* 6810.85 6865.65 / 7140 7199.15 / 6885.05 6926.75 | -0.04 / 6.48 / 6.2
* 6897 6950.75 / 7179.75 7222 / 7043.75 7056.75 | 0.07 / 6.69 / 6.36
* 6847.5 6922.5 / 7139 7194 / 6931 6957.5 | -0.01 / 6.57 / 6.2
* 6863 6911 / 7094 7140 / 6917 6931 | -0.04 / 6.52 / 6.25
